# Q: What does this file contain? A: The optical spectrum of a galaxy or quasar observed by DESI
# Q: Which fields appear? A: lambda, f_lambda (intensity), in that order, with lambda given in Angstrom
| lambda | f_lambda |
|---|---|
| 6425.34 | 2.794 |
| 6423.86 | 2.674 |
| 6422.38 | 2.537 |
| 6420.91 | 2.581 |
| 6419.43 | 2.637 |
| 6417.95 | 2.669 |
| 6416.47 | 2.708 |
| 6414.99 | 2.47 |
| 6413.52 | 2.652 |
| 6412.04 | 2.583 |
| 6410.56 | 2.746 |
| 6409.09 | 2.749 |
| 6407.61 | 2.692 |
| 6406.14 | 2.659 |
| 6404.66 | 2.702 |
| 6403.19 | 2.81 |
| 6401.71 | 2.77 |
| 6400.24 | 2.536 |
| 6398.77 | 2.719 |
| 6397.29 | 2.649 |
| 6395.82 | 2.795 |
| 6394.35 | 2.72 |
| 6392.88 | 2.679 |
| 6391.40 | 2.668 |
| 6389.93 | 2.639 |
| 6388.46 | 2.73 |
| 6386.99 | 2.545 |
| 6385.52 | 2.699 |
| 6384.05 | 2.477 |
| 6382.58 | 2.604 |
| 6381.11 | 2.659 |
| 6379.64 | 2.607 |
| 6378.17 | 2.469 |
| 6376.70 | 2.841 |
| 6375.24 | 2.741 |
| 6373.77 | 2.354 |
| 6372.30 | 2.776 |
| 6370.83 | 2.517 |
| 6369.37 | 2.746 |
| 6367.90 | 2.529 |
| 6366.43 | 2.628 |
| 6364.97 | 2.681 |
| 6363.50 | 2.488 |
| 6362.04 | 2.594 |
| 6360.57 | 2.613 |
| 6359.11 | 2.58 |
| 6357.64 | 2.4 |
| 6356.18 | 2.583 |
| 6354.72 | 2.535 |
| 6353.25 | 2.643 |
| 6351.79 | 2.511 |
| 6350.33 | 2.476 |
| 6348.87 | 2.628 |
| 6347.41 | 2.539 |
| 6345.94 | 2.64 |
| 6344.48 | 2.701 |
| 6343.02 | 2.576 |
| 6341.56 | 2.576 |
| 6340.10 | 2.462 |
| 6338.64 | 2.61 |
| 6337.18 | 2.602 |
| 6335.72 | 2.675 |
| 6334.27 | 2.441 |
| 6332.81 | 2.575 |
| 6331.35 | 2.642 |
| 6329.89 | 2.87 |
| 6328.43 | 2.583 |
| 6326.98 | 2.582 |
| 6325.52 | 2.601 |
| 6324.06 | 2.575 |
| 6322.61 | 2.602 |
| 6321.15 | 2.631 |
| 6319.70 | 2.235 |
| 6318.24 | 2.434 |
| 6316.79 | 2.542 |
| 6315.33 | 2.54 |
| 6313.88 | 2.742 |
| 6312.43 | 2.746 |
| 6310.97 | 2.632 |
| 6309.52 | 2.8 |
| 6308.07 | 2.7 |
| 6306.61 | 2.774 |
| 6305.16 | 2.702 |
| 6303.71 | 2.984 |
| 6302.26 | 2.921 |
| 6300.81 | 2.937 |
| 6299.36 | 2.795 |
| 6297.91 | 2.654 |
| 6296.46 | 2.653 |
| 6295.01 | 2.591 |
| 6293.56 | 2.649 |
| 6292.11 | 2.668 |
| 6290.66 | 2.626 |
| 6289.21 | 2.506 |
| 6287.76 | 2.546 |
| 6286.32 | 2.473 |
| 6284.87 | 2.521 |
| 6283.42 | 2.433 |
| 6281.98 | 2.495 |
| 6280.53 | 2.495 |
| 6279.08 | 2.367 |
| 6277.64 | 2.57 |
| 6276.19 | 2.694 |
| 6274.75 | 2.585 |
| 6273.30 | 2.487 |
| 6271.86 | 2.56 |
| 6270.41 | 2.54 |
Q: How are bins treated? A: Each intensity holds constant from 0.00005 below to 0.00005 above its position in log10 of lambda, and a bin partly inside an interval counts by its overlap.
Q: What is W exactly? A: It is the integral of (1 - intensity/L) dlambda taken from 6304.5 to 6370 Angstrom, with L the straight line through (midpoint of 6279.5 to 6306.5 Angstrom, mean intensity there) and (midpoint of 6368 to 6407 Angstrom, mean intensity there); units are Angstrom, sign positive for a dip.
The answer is 1.3 Angstrom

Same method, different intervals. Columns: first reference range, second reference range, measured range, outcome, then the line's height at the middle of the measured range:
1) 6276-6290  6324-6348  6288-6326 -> -1.7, 2.55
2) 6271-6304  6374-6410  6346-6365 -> 0.7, 2.65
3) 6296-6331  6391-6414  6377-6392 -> 0.4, 2.69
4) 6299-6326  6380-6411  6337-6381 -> 1.5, 2.68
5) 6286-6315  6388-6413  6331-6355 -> 1.1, 2.7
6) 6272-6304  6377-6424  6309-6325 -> 0.2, 2.62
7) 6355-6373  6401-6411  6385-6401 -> 0.1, 2.69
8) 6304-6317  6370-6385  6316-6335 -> 0.8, 2.68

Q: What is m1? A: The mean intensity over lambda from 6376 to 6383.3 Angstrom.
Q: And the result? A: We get 2.63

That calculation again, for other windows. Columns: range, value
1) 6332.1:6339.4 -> 2.58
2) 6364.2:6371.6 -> 2.62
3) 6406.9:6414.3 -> 2.68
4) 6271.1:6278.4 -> 2.58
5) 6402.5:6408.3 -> 2.72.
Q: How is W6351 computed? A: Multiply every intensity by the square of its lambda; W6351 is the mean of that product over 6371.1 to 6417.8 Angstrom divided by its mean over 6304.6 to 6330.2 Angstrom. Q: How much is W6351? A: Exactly 1.0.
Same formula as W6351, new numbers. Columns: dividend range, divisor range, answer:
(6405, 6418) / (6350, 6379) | 1.04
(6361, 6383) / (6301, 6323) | 1.00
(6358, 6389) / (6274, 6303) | 1.03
